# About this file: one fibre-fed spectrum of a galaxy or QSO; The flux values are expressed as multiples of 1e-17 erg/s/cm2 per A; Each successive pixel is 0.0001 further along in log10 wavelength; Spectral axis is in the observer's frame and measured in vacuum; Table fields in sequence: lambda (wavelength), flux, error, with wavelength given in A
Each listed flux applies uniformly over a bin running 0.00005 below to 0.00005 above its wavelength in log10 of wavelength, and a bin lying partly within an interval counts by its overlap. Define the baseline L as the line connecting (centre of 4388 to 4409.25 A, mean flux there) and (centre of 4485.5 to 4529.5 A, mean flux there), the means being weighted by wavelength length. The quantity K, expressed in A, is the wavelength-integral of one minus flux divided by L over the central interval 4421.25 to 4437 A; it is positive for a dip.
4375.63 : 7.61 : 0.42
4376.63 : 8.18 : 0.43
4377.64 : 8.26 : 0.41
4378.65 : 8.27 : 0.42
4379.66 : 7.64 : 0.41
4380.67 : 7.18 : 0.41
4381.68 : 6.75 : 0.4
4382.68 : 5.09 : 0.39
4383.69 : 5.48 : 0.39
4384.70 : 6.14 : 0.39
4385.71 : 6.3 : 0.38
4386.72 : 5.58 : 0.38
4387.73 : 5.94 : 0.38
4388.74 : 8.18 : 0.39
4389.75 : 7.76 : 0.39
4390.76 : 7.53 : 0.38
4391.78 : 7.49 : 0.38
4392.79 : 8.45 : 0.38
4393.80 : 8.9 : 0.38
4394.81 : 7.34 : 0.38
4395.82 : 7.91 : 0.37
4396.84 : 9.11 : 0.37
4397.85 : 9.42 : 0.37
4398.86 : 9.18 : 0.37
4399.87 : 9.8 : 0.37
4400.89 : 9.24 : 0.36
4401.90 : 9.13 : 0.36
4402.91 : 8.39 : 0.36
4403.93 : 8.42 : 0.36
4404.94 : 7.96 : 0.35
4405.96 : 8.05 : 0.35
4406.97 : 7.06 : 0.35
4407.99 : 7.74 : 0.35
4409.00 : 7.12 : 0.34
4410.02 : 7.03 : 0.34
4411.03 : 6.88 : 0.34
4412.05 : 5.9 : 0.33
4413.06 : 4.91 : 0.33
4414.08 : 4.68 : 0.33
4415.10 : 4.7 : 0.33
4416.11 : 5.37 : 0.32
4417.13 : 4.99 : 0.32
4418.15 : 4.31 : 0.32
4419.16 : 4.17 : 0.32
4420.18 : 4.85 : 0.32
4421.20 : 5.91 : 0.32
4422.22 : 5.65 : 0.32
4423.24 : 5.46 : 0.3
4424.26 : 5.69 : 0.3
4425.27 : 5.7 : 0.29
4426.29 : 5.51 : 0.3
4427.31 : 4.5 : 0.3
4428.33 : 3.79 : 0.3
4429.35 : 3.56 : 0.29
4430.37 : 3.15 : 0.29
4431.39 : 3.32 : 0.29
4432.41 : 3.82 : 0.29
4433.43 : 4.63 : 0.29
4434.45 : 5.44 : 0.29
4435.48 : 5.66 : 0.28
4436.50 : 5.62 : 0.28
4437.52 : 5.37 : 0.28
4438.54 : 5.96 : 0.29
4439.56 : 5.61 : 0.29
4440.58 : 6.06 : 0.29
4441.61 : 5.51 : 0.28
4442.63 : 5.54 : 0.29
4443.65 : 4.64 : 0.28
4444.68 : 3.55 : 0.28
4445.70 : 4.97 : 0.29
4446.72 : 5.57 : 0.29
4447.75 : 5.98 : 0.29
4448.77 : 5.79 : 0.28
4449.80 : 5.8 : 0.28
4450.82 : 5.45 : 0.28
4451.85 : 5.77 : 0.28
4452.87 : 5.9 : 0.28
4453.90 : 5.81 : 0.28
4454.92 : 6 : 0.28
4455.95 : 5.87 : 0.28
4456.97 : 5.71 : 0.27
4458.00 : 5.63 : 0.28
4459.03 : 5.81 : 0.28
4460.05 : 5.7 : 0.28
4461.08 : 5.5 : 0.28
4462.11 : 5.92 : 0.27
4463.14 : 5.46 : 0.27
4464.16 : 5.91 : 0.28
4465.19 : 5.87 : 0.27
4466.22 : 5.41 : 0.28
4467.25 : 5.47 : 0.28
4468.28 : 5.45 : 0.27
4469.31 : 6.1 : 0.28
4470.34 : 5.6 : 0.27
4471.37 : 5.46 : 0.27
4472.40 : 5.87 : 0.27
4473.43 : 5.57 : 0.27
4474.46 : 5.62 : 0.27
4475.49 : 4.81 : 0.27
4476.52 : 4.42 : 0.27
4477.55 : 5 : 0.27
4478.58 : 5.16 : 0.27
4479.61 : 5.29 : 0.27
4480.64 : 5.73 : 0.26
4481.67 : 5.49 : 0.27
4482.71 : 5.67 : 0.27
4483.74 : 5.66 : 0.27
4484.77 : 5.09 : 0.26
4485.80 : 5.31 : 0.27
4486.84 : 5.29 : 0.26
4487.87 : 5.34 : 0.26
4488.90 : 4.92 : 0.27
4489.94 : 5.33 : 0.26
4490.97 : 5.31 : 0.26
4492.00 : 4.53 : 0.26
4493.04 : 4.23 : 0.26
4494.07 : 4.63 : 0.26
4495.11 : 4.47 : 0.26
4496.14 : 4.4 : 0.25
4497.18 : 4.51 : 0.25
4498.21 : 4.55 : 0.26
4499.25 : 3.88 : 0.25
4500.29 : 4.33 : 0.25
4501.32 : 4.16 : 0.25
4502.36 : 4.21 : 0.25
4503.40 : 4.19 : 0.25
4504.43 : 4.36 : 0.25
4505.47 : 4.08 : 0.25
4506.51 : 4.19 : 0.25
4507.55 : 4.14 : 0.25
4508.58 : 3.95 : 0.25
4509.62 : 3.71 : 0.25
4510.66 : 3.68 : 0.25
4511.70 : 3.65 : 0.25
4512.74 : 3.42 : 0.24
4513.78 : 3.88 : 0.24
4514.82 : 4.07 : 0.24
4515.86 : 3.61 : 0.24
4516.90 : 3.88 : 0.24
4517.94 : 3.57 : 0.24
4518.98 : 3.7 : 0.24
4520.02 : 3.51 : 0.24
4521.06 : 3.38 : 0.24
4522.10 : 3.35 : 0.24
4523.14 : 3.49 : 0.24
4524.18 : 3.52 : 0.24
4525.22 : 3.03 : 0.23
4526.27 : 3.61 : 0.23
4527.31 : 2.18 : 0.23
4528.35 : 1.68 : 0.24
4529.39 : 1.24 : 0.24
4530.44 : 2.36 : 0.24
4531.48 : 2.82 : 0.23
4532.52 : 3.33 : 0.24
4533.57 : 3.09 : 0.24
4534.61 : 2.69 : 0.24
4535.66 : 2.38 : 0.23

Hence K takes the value 5.1 A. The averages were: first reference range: 8.28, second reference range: 3.98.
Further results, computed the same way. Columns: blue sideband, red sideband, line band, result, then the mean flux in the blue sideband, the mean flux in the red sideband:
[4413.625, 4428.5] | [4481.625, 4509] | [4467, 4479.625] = -1.6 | 5.05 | 4.66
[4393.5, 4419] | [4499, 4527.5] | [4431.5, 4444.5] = 2.1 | 7.28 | 3.76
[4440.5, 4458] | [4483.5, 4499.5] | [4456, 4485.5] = -2.0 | 5.51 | 4.84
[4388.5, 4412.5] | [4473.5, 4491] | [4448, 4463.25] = 1.1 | 8.08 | 5.27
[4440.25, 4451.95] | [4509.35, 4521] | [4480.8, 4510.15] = -3.4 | 5.36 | 3.68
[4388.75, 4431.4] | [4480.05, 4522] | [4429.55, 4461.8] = 2.3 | 6.62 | 4.39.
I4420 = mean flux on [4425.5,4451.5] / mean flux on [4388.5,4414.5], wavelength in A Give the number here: 0.64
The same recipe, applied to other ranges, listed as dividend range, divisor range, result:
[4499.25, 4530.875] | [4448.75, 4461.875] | 0.62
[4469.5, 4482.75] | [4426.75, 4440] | 1.15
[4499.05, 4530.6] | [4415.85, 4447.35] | 0.72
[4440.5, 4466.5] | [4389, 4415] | 0.72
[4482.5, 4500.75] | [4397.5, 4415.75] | 0.65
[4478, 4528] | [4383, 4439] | 0.67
